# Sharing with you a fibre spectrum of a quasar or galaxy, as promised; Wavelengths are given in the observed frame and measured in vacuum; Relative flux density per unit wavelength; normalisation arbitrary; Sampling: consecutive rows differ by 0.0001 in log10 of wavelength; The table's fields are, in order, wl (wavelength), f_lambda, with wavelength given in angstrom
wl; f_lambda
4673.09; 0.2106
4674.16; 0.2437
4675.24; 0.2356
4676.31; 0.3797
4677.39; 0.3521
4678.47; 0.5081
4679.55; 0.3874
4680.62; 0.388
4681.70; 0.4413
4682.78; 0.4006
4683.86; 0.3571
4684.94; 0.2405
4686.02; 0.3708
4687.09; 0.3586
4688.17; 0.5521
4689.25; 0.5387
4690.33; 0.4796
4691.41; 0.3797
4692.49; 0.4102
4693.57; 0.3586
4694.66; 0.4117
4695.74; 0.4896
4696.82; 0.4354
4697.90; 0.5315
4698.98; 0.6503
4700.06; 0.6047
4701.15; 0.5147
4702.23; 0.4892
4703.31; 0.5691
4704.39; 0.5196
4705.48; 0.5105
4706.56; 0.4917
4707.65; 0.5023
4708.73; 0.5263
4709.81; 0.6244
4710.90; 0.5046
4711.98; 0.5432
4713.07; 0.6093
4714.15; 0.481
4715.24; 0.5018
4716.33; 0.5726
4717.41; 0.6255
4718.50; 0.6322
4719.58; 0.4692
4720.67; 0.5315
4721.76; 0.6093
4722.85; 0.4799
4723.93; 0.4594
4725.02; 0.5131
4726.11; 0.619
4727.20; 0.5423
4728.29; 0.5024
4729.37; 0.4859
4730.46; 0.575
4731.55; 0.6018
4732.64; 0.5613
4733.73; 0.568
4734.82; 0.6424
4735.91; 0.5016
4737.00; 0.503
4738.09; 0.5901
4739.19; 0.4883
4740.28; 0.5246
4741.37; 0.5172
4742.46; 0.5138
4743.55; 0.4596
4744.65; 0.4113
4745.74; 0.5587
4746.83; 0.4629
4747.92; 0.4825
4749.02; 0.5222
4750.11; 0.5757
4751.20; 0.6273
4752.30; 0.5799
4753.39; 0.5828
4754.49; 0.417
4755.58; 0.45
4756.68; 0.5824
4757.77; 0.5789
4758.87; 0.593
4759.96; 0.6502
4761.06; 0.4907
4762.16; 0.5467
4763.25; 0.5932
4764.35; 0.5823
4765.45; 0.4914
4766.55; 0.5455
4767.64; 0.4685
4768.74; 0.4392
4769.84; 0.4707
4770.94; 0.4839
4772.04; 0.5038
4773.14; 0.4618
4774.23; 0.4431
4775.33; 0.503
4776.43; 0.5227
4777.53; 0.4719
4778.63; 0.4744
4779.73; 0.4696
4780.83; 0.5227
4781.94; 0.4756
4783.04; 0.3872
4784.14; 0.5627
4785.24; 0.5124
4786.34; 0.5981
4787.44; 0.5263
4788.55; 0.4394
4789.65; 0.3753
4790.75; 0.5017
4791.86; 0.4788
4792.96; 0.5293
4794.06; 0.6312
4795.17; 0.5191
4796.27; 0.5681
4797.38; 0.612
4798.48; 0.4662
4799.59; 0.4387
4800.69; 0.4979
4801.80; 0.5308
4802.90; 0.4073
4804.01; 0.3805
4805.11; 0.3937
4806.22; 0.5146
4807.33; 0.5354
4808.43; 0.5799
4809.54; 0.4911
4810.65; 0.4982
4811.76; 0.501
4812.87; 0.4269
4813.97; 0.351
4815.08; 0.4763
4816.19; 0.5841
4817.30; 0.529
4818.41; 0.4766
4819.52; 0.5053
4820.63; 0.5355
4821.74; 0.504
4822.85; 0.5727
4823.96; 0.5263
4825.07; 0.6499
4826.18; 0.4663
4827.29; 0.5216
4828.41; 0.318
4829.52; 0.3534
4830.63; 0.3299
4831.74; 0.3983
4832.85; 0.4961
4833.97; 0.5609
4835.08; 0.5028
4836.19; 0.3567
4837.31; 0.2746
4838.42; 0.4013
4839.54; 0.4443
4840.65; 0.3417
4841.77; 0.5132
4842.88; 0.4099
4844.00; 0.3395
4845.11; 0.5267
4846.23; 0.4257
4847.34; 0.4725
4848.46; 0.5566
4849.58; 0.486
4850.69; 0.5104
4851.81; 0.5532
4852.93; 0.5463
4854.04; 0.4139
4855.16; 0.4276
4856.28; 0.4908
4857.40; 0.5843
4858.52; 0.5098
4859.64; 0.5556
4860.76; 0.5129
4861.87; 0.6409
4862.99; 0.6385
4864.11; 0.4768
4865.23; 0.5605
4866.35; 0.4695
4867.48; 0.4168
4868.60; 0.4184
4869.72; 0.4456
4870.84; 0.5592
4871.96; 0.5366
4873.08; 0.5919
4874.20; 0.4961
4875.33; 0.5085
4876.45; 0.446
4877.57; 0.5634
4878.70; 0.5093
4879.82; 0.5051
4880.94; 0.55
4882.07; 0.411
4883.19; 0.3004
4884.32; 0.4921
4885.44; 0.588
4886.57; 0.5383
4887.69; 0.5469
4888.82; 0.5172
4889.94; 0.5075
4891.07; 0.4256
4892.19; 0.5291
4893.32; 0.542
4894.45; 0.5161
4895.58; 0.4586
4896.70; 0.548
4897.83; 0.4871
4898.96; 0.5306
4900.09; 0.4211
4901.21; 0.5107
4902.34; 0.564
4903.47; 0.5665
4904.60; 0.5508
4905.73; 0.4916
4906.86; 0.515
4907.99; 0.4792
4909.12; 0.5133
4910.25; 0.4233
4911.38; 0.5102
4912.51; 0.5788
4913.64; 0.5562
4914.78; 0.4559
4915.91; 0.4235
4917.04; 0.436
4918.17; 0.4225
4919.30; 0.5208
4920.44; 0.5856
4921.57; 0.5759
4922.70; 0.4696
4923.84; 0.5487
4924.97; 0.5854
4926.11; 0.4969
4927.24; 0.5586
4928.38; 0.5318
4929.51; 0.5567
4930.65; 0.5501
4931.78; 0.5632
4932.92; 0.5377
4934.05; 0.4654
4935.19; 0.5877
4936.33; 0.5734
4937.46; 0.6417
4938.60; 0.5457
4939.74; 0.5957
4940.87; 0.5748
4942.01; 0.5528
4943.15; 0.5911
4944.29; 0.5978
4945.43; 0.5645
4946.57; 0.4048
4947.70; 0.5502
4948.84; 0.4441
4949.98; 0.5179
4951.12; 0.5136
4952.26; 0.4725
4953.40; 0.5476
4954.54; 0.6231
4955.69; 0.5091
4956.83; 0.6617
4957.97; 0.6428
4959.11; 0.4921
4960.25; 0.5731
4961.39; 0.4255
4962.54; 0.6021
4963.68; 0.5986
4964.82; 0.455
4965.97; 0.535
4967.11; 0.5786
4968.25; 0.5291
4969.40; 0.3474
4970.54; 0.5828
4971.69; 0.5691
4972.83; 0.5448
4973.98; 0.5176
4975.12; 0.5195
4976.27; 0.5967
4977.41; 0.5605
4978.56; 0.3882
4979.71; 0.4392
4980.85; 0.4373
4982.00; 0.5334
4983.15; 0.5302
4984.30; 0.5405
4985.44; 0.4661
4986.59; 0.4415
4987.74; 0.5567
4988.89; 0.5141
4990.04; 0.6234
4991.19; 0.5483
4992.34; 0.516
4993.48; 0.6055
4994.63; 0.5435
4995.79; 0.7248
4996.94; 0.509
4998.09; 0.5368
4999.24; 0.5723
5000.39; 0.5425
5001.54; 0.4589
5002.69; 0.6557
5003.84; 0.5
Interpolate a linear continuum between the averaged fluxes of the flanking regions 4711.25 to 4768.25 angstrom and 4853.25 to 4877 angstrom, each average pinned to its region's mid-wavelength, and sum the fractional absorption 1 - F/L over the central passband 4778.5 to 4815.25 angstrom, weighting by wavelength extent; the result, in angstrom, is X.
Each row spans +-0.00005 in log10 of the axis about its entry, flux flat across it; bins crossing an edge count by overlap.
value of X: 2.4 angstrom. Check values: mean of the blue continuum 0.539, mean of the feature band 0.491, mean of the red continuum 0.51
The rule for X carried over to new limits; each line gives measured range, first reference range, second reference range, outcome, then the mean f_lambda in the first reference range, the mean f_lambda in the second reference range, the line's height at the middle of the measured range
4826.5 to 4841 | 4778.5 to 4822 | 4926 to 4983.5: 2.7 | 0.495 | 0.536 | 0.504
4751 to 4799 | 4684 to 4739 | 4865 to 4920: -0.6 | 0.514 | 0.499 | 0.509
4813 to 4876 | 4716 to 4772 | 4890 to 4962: 5.6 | 0.534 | 0.527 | 0.53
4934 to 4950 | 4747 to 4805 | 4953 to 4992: -0.7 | 0.51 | 0.53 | 0.527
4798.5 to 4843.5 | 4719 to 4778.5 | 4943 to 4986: 5.2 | 0.525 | 0.526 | 0.525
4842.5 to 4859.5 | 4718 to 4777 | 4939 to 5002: 1.4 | 0.528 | 0.535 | 0.531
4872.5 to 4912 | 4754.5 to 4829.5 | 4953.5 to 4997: 1.2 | 0.502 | 0.537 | 0.521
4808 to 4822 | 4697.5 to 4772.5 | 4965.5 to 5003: 1.0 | 0.536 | 0.532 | 0.534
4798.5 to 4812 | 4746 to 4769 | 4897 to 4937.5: 1.3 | 0.538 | 0.52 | 0.533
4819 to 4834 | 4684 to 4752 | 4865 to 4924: 0.8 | 0.514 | 0.502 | 0.507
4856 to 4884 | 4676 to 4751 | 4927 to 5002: 0.9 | 0.501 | 0.538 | 0.524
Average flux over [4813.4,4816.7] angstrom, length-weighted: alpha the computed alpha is 0.469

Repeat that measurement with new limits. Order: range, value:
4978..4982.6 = 0.45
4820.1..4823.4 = 0.537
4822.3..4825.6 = 0.583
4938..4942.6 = 0.568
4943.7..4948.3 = 0.53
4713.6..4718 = 0.546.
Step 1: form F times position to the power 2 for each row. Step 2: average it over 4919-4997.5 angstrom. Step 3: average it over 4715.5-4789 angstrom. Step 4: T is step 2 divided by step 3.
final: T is 1.12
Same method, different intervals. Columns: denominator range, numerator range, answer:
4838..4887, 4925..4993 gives 1.13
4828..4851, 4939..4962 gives 1.32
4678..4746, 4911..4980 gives 1.17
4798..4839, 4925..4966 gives 1.23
